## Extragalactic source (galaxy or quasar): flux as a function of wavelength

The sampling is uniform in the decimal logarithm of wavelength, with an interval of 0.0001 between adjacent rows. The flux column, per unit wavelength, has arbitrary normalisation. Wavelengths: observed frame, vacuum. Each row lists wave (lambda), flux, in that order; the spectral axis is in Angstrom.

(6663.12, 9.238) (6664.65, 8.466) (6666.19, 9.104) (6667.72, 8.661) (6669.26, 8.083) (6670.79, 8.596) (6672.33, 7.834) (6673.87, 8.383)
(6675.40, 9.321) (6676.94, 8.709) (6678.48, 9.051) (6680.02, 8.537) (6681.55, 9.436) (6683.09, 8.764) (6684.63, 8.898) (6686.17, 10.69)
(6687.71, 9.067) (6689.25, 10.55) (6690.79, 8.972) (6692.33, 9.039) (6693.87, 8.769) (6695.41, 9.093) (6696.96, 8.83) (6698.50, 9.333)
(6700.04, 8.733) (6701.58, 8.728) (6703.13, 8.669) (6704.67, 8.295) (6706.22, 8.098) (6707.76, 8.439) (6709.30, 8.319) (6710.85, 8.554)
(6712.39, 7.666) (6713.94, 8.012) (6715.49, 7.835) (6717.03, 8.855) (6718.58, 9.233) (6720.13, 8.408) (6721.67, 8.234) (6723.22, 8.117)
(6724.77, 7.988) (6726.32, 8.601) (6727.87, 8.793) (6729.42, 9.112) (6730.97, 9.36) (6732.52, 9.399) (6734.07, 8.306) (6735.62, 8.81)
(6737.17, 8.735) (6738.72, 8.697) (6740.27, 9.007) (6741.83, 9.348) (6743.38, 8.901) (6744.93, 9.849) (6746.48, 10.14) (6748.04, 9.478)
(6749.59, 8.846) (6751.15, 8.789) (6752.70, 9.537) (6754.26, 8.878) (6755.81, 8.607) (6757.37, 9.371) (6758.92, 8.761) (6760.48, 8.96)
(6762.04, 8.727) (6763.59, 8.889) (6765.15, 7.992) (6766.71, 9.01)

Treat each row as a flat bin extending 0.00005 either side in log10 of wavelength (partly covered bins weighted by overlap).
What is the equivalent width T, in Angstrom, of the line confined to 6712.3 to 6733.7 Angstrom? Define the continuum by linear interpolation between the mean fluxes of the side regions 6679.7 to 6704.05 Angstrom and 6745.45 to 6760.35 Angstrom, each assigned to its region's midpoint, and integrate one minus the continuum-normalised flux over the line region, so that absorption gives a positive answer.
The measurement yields 1.4 Angstrom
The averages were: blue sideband 9.14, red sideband 9.16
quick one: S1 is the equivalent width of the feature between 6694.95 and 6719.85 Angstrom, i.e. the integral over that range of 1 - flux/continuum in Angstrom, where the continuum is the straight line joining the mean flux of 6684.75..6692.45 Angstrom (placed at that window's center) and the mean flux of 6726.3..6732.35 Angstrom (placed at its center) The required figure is 2.2 Angstrom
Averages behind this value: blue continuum 9.65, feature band 8.53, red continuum 9.05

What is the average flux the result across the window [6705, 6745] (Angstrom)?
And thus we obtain 8.62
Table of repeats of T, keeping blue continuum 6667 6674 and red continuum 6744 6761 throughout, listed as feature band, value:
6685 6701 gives -1.40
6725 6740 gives 0.23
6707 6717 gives 0.64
